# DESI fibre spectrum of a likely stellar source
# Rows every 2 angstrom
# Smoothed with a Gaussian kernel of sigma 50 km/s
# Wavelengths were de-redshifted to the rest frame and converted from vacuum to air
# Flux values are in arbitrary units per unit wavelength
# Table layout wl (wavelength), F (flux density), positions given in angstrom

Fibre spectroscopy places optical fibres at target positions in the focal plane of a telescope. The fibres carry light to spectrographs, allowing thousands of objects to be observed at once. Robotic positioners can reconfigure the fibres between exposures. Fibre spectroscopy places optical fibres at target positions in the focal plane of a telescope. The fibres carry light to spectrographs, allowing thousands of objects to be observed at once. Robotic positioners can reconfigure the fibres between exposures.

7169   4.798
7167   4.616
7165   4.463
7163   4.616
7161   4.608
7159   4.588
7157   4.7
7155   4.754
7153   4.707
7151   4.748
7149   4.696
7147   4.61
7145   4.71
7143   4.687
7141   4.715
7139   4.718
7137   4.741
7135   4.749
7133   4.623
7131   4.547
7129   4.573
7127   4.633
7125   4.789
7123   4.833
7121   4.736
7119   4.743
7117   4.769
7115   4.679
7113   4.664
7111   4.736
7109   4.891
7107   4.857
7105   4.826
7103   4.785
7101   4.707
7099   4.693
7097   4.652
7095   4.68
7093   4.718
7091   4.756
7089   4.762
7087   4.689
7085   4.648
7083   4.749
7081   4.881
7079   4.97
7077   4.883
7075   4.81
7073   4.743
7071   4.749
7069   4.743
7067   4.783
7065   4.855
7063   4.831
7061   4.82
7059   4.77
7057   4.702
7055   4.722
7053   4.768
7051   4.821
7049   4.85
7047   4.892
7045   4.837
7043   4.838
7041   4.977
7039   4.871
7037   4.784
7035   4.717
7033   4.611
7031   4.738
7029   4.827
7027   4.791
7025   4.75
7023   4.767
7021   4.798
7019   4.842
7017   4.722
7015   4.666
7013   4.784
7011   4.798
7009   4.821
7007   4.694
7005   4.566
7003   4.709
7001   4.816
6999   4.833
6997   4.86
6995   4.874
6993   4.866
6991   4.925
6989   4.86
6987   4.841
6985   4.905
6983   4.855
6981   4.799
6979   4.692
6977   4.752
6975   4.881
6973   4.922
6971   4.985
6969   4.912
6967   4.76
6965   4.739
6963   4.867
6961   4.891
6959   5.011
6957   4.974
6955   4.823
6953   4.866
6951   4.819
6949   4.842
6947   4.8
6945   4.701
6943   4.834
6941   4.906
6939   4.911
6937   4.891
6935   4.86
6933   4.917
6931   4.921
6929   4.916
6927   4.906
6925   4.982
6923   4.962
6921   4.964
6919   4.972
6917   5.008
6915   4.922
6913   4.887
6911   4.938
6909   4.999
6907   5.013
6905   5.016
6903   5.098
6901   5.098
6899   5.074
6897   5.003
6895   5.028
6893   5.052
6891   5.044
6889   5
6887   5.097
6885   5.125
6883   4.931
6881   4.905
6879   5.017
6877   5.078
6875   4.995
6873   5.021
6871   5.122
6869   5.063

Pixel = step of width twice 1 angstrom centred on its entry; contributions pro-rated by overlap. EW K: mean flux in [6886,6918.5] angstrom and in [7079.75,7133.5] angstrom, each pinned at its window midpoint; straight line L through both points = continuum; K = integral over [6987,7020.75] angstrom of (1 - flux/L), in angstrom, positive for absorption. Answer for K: 0.6 angstrom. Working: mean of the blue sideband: 5.02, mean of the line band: 4.79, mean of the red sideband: 4.73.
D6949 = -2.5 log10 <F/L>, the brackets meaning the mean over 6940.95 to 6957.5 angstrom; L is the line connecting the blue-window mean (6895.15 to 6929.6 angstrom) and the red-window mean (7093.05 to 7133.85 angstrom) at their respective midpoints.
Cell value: 0.024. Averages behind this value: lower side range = 4.99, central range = 4.83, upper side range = 4.72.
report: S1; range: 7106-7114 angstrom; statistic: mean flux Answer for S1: 4.79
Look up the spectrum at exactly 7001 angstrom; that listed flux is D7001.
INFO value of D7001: 4.816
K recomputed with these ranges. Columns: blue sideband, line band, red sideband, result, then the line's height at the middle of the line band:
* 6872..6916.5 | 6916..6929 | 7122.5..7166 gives 0.0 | 4.98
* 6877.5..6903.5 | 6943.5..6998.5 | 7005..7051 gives 0.4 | 4.89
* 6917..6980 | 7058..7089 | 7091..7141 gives -0.2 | 4.76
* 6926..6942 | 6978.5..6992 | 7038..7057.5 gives 0.1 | 4.87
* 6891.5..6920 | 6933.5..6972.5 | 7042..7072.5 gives 0.6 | 4.94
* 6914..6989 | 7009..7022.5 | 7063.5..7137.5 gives 0.1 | 4.82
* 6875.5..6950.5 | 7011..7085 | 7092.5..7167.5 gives 0.1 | 4.8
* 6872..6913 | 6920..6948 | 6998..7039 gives 0.3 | 4.93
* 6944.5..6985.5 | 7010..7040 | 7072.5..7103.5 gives 0.2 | 4.8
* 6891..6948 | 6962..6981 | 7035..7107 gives 0.2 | 4.89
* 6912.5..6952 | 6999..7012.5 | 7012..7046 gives 0.2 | 4.81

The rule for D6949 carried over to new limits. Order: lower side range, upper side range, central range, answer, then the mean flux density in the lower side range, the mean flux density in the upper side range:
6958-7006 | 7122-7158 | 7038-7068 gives -0.01 mag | 4.84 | 4.7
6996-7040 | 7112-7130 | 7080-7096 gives 0.00 mag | 4.76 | 4.71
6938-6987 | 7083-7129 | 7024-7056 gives 0.00 mag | 4.85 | 4.74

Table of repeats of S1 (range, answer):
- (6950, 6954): 4.84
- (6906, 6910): 5.01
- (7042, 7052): 4.85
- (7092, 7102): 4.69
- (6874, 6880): 5.03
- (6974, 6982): 4.78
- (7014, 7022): 4.76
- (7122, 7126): 4.81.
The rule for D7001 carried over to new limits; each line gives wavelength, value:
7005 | 4.566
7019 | 4.842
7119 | 4.743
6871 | 5.122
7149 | 4.696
